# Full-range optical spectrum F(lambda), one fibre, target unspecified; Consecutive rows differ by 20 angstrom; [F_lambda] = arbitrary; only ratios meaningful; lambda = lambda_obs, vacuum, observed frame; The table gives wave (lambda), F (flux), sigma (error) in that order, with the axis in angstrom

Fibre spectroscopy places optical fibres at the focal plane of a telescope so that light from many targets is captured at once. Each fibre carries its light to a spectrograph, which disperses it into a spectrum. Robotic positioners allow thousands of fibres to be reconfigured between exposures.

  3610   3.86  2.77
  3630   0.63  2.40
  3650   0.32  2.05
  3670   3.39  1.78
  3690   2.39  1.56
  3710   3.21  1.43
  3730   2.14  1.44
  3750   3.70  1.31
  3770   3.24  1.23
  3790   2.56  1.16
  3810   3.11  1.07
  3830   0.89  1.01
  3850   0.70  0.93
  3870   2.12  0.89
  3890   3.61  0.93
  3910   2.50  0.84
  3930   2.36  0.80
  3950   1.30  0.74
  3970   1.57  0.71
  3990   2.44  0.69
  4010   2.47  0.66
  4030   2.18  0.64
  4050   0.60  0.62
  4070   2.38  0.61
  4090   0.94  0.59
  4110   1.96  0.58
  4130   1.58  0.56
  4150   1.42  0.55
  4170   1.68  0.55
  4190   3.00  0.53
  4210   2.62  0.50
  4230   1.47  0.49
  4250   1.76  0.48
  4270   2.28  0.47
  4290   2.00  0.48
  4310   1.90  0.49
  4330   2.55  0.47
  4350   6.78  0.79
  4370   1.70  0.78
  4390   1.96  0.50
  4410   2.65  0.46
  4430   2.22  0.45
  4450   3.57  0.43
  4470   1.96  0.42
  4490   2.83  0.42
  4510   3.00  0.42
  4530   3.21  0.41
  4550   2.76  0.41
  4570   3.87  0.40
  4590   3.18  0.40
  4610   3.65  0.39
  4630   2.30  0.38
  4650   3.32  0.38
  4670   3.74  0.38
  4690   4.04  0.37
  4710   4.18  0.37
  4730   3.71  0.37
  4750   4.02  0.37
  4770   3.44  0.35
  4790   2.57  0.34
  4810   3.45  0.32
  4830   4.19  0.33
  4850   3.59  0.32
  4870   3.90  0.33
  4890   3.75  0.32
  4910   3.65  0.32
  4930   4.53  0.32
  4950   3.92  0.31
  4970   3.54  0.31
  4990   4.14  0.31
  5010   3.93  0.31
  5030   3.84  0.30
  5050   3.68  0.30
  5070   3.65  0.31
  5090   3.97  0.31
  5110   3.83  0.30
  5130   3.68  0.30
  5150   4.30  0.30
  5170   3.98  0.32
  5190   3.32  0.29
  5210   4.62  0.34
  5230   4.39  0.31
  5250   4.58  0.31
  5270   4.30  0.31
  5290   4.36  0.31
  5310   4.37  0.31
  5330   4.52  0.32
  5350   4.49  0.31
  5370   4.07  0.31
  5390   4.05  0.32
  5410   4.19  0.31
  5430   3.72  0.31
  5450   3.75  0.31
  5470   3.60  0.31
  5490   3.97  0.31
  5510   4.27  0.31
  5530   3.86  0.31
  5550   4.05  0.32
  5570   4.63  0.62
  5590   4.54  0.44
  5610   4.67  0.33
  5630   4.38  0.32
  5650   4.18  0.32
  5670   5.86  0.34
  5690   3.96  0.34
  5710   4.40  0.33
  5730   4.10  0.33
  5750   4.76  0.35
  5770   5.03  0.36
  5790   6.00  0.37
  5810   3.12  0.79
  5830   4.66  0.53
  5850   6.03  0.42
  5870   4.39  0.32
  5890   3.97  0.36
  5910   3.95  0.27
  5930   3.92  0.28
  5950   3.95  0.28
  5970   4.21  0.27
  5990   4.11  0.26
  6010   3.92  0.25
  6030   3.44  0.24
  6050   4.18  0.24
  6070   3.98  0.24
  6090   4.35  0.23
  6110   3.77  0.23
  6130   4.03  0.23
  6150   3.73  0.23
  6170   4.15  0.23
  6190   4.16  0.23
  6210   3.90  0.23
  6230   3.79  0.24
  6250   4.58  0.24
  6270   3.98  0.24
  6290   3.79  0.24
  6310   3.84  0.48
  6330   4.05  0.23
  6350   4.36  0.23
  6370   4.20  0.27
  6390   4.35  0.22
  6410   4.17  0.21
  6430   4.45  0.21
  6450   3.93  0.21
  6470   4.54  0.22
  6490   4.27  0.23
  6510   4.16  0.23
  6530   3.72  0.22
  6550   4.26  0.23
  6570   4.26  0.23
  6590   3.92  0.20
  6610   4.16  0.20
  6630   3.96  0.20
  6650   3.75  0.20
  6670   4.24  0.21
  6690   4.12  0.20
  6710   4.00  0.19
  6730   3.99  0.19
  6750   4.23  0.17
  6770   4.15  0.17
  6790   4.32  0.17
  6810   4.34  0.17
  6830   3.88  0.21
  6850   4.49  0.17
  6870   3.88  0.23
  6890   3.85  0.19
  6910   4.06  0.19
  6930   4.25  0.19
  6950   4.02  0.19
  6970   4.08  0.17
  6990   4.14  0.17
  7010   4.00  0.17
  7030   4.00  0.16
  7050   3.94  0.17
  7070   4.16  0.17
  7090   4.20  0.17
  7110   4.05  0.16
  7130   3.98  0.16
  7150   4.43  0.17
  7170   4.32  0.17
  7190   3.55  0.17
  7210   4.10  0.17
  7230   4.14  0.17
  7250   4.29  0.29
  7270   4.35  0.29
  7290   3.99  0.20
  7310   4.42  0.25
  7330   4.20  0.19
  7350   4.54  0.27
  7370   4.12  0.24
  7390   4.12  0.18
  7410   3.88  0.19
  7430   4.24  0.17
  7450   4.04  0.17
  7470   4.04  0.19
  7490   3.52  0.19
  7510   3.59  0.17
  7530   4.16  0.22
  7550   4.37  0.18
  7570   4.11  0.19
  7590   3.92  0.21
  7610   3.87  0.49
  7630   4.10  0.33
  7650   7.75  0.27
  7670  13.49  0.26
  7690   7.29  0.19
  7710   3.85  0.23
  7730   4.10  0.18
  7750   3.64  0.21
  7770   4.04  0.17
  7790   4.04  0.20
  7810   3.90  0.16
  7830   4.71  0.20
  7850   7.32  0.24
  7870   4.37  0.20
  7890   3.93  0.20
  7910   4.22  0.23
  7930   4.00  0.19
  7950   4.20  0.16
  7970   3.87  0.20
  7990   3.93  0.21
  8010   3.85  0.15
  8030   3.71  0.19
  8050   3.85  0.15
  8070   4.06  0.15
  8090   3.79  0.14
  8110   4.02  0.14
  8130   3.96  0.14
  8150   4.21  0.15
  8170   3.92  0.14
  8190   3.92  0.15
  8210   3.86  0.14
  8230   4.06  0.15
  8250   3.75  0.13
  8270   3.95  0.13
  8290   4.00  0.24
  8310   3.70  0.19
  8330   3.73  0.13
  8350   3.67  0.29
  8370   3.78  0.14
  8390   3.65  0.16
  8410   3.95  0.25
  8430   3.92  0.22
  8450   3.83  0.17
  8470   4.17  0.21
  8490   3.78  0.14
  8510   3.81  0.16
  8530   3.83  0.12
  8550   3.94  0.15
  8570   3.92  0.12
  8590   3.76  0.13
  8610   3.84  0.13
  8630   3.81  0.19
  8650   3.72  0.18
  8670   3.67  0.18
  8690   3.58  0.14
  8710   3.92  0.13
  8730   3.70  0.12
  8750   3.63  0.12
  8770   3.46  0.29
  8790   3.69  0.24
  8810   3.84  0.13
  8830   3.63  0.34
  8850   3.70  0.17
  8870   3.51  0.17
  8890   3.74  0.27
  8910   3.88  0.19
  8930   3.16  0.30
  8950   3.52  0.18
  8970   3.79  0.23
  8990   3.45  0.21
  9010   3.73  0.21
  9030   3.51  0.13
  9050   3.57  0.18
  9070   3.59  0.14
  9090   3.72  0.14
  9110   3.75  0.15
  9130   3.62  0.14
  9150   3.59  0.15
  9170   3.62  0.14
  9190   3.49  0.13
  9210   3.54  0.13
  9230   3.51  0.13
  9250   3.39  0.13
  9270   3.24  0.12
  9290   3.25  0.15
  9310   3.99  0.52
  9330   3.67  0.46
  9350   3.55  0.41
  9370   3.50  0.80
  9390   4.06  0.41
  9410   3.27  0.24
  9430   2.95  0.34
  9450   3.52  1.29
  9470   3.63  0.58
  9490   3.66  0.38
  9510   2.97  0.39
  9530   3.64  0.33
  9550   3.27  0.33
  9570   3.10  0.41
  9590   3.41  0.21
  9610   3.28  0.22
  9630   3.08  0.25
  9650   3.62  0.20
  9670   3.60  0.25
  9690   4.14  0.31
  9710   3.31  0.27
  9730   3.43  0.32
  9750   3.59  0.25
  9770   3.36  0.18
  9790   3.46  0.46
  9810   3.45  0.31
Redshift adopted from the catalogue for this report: 0.167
